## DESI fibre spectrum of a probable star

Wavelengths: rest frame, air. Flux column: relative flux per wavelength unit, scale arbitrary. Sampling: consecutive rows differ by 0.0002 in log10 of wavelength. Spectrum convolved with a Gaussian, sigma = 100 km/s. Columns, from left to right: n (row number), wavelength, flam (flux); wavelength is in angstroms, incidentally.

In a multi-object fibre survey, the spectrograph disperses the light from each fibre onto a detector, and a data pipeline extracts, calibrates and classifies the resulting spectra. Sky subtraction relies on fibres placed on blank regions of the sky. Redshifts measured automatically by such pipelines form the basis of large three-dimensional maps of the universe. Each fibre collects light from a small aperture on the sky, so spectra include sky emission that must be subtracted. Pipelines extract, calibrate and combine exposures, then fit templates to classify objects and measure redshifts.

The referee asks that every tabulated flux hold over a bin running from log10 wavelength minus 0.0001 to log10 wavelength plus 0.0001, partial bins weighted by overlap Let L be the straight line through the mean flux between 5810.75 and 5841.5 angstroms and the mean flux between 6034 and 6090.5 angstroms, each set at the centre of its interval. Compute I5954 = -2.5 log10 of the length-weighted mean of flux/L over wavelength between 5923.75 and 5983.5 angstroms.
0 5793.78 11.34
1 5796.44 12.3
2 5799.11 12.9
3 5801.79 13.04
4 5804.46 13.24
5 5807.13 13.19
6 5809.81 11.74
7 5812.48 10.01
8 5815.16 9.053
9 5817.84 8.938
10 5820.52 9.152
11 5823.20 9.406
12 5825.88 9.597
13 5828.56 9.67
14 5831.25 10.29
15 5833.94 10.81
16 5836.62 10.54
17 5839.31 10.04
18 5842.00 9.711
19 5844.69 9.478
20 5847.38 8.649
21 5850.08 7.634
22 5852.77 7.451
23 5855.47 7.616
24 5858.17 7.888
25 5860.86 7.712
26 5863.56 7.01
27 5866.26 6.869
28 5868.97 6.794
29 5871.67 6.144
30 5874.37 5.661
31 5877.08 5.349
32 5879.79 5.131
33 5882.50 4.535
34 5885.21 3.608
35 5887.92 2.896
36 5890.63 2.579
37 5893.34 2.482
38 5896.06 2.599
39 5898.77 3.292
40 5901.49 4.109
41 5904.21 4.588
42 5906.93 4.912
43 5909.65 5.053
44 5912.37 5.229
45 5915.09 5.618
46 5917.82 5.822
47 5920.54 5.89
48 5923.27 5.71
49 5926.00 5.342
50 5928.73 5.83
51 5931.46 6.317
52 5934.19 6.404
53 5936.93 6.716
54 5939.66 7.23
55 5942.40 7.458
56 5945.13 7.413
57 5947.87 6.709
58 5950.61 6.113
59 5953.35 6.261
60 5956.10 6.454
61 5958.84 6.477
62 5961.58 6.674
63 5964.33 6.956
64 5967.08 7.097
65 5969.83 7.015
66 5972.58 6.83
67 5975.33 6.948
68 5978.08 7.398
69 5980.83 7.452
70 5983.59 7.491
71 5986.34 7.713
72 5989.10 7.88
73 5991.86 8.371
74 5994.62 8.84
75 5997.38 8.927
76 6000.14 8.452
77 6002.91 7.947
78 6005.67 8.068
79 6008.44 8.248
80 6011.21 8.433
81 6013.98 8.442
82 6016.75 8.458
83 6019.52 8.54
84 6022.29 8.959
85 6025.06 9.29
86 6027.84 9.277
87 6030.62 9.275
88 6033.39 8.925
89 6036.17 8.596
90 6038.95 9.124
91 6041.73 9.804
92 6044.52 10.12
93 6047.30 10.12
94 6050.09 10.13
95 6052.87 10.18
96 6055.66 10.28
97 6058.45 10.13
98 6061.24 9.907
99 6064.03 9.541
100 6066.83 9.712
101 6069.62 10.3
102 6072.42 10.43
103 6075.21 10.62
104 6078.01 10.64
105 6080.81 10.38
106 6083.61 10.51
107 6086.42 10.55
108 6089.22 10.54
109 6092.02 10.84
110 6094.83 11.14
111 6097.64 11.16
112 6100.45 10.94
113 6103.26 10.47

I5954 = 0.43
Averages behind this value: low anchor 9.8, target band 6.72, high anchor 10.1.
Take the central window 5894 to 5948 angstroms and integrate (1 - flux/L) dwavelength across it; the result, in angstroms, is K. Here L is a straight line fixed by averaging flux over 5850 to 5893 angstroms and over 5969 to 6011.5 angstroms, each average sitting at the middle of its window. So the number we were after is 9.4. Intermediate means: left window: 5.8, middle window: 5.55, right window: 7.87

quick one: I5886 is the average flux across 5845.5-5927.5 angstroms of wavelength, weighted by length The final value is 5.5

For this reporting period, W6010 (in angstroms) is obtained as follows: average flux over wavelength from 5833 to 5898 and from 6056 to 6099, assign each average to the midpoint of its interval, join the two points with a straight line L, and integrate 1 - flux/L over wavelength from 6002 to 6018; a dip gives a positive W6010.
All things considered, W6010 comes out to 1.6 angstroms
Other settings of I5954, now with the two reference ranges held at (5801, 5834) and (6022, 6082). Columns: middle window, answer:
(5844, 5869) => 0.331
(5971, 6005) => 0.265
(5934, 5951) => 0.416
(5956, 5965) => 0.456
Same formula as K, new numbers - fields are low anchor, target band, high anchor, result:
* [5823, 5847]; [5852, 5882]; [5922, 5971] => 7.9 angstroms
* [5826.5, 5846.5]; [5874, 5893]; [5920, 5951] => 9.7 angstroms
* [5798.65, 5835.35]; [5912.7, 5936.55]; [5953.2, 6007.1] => 7.5 angstroms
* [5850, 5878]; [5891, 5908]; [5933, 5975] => 8.1 angstroms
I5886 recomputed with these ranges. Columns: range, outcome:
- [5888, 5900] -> 2.75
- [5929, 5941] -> 6.59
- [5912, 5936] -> 5.84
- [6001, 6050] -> 8.95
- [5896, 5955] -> 5.74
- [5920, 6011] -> 7.14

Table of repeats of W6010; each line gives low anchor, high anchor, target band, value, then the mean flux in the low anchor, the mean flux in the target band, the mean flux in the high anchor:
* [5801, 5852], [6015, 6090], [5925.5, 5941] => 5.6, 10.2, 6.36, 9.78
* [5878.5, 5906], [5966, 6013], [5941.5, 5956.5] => -1.7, 3.6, 6.73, 7.84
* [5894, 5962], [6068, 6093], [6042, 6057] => -0.9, 5.73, 10.1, 10.5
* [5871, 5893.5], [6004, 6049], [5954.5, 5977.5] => 0.6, 4.3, 6.82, 8.98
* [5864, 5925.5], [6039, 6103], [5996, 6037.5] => -0.1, 4.81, 8.66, 10.3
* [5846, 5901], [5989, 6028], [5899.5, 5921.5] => 4.5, 5.57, 5.09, 8.54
